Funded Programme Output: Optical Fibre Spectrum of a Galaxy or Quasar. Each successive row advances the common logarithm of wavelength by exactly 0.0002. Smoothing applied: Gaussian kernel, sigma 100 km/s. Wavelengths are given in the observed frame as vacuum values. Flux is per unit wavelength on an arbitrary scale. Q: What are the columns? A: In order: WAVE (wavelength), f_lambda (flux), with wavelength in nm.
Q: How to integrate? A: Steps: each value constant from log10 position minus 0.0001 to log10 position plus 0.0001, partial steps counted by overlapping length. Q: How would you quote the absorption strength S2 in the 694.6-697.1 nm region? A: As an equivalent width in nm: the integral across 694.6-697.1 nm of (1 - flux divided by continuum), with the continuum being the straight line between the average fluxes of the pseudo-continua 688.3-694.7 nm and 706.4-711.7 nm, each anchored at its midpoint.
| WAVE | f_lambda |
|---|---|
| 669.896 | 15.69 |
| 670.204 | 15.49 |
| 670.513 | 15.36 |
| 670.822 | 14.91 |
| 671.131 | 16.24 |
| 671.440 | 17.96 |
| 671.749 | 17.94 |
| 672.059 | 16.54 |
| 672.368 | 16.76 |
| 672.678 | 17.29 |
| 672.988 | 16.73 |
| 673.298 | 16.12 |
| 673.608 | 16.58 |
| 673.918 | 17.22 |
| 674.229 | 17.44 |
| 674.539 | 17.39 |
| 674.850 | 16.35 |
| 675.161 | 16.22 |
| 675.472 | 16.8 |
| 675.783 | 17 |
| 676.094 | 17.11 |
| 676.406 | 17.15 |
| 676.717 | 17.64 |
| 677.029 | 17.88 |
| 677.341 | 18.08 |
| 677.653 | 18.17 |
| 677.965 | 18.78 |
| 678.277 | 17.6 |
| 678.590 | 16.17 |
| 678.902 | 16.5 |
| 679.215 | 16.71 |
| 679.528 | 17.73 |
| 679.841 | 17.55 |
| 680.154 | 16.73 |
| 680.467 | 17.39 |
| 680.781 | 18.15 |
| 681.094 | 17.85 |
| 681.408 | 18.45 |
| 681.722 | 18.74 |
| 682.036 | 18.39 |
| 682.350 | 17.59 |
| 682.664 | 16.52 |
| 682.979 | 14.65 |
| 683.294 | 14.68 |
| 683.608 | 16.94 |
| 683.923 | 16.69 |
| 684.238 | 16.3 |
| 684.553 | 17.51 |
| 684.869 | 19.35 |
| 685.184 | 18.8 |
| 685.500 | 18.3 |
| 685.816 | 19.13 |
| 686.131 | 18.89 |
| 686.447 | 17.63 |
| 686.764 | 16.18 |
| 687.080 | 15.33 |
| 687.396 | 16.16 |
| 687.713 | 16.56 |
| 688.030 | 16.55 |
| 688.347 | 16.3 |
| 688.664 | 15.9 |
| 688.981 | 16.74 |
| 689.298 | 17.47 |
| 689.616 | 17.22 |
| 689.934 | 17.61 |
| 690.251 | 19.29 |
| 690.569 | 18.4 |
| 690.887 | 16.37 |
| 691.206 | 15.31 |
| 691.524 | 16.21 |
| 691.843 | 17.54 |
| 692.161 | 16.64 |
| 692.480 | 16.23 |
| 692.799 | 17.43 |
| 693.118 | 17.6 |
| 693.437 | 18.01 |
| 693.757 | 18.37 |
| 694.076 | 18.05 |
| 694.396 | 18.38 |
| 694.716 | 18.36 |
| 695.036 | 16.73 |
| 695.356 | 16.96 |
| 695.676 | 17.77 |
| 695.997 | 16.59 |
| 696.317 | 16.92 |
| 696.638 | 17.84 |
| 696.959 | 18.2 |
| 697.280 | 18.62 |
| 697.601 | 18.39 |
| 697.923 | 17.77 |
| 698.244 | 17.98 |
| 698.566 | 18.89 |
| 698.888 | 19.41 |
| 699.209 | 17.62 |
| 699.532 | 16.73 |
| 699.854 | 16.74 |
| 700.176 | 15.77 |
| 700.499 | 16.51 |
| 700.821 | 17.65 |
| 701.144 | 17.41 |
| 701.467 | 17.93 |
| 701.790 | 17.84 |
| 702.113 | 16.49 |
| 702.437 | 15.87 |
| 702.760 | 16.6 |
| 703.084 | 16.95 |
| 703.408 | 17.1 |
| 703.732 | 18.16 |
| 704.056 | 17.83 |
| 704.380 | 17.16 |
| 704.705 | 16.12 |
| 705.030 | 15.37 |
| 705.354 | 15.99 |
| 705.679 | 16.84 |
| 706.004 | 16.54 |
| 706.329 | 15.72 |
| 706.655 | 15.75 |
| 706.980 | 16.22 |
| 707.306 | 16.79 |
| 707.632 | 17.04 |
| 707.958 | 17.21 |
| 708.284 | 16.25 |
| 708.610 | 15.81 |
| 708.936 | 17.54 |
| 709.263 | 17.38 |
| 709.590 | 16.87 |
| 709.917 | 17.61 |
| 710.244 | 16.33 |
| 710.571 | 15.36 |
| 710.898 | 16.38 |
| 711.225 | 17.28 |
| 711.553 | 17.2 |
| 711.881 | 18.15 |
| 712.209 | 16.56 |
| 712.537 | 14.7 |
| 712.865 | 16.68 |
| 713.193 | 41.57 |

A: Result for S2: -0.04 nm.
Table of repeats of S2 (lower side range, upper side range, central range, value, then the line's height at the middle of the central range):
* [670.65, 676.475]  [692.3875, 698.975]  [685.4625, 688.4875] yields 0.06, 17.4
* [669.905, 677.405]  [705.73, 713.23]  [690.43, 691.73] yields 0.03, 17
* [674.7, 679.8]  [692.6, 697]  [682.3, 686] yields 0.04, 17.4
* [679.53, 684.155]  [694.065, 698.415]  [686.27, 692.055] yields 0.21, 17.5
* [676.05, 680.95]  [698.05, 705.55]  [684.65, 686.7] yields -0.14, 17.4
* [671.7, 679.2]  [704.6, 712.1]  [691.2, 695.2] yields -0.13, 16.8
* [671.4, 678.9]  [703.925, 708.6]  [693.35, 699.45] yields -0.45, 16.7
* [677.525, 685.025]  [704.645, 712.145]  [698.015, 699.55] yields -0.13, 16.8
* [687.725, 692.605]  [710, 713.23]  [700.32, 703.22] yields 0.09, 17.6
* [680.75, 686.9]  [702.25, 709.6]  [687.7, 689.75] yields 0.08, 17.3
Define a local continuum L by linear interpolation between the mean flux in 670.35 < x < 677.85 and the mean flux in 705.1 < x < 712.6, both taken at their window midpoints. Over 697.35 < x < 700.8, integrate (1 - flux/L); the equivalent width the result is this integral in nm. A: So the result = -0.19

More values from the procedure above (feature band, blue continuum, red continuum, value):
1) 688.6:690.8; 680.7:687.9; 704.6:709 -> -0.06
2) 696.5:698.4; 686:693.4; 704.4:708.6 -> -0.17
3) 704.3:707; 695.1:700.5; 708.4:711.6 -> 0.14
